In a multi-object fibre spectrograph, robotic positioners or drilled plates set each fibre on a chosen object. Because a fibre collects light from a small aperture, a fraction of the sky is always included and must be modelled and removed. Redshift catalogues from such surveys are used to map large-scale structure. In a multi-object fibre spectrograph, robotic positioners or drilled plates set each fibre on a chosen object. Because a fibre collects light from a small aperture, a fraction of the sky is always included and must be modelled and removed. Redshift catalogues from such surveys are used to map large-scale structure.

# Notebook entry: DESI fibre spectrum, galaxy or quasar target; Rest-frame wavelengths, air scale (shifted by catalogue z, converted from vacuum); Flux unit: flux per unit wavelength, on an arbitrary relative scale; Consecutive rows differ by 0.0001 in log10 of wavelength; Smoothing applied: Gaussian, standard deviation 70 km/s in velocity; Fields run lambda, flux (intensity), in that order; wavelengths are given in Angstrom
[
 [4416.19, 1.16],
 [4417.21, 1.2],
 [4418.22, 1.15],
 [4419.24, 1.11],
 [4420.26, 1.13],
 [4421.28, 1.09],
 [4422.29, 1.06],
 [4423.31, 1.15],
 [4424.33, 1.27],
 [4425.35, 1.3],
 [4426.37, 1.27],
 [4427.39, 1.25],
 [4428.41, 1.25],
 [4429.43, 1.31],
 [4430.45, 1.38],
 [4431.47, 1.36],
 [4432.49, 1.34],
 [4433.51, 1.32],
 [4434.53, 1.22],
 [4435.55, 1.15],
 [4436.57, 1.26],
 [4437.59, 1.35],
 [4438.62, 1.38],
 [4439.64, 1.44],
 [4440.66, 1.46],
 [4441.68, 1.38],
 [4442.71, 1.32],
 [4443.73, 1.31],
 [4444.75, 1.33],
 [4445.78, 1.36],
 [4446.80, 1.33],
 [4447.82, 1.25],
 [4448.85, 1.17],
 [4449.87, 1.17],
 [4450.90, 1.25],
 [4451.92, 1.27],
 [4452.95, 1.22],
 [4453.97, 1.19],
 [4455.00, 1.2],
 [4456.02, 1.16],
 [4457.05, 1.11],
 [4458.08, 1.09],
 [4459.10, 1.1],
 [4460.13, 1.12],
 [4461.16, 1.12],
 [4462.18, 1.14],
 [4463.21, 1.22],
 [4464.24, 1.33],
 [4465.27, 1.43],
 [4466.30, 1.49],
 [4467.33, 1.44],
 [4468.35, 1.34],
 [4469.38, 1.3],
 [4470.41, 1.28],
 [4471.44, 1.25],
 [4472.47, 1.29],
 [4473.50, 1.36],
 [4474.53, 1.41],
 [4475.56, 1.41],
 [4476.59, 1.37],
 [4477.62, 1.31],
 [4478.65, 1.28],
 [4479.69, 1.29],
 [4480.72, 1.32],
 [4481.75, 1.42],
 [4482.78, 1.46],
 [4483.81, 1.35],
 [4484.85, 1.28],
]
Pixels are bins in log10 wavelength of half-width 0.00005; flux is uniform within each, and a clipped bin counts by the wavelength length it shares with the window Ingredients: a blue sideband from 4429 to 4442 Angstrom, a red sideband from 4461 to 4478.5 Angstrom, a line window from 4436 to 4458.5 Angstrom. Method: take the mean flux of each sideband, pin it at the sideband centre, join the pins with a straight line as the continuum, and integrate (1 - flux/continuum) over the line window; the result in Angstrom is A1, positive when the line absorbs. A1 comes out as 1.0 Angstrom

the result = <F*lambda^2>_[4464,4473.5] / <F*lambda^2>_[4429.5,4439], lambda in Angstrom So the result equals 1.1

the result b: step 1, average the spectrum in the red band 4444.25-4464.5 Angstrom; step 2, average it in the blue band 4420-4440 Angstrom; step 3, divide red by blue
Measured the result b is 0.95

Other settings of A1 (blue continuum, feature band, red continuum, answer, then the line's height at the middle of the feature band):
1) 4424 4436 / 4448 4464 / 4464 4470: 2.2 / 1.36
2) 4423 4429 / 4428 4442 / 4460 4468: -0.7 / 1.26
